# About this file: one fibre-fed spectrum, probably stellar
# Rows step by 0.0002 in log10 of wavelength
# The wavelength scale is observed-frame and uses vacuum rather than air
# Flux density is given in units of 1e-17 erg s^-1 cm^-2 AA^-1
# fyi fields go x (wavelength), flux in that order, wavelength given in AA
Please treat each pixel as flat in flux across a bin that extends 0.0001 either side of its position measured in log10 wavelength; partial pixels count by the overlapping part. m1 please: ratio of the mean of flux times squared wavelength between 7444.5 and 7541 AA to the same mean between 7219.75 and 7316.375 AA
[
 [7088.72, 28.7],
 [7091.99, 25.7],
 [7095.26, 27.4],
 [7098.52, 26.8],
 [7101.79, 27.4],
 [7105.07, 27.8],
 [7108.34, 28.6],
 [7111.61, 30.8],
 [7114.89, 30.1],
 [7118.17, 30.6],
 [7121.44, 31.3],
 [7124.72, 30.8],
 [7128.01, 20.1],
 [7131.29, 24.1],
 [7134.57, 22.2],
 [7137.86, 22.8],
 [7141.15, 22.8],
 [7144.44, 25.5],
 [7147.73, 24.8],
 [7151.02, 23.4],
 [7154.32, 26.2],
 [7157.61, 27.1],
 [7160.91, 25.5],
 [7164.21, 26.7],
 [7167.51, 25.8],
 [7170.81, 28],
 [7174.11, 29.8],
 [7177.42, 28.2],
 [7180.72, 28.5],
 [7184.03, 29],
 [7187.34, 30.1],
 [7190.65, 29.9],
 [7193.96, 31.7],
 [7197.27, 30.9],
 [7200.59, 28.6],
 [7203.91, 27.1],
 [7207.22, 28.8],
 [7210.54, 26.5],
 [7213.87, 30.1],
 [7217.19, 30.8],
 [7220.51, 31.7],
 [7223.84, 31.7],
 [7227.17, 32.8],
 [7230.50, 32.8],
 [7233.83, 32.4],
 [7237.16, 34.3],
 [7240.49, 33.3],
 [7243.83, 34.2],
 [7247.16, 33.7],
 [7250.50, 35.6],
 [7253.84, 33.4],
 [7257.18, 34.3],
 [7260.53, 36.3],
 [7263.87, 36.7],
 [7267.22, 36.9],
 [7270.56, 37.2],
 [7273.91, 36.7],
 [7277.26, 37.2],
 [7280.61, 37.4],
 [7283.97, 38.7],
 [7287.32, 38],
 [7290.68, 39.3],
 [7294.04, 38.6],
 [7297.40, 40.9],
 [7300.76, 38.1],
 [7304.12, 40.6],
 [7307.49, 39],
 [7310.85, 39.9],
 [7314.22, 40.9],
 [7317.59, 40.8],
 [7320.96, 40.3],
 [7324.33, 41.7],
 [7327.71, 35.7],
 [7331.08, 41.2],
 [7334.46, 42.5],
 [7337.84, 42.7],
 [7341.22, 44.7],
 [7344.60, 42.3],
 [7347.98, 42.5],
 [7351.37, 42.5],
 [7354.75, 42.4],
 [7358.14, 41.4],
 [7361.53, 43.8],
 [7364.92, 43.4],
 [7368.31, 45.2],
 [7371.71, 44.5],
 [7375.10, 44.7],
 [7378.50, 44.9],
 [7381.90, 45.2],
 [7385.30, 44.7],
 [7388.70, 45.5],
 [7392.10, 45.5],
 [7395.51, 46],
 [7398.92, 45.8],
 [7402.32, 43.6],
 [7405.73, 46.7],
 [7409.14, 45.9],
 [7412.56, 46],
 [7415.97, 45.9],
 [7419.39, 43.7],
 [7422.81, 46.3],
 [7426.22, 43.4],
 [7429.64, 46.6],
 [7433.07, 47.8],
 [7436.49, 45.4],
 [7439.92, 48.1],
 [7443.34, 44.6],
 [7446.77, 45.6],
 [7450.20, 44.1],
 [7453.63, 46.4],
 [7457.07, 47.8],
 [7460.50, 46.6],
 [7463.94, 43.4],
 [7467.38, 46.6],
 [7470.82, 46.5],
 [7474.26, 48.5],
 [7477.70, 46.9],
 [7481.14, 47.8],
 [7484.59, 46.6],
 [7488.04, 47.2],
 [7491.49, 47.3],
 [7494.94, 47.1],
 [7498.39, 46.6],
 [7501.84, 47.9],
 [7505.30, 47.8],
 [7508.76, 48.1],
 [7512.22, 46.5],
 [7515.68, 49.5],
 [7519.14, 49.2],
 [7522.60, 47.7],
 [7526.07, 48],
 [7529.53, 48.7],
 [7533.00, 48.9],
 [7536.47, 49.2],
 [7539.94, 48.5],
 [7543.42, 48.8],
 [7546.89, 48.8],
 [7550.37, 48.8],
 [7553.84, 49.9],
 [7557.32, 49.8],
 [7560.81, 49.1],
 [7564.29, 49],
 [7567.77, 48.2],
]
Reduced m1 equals 1.38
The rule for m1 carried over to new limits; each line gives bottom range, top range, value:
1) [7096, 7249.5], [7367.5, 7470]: 1.70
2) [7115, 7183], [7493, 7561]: 2.04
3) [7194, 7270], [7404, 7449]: 1.49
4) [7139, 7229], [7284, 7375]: 1.52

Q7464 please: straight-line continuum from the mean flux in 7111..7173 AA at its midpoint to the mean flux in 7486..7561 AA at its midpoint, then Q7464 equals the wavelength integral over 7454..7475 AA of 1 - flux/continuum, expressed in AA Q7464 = -0.74 AA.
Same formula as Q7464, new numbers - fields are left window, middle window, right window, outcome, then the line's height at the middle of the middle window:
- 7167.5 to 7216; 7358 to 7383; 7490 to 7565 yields -3.1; 39.3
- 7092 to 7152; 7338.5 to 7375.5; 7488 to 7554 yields -3.8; 39.3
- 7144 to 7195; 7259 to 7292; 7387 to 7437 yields -1.9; 35.4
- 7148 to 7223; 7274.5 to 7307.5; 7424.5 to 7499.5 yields -3.2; 35.2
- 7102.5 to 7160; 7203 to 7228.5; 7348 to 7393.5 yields 2.1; 32.6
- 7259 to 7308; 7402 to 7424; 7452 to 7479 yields -0.7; 44.1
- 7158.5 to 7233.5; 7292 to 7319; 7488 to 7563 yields -3.1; 35.7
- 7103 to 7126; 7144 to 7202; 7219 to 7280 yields 7.6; 31.9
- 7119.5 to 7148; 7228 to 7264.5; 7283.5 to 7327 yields 0.5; 34.6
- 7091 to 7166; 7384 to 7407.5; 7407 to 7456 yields -1.1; 43.5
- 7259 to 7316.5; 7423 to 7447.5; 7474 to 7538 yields -0.6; 44.8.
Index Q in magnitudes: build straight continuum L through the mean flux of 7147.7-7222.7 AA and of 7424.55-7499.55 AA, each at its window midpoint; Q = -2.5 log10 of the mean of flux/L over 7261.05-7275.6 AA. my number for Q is -0.095 mag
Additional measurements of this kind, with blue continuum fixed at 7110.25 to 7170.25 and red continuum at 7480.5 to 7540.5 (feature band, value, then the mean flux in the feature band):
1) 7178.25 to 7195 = -0.030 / 29.7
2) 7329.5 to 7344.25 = -0.136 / 42.7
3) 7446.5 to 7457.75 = -0.032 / 45.8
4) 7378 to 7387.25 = -0.116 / 45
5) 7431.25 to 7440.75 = -0.082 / 47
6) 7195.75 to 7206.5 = 0.033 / 28.8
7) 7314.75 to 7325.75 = -0.117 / 40.9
